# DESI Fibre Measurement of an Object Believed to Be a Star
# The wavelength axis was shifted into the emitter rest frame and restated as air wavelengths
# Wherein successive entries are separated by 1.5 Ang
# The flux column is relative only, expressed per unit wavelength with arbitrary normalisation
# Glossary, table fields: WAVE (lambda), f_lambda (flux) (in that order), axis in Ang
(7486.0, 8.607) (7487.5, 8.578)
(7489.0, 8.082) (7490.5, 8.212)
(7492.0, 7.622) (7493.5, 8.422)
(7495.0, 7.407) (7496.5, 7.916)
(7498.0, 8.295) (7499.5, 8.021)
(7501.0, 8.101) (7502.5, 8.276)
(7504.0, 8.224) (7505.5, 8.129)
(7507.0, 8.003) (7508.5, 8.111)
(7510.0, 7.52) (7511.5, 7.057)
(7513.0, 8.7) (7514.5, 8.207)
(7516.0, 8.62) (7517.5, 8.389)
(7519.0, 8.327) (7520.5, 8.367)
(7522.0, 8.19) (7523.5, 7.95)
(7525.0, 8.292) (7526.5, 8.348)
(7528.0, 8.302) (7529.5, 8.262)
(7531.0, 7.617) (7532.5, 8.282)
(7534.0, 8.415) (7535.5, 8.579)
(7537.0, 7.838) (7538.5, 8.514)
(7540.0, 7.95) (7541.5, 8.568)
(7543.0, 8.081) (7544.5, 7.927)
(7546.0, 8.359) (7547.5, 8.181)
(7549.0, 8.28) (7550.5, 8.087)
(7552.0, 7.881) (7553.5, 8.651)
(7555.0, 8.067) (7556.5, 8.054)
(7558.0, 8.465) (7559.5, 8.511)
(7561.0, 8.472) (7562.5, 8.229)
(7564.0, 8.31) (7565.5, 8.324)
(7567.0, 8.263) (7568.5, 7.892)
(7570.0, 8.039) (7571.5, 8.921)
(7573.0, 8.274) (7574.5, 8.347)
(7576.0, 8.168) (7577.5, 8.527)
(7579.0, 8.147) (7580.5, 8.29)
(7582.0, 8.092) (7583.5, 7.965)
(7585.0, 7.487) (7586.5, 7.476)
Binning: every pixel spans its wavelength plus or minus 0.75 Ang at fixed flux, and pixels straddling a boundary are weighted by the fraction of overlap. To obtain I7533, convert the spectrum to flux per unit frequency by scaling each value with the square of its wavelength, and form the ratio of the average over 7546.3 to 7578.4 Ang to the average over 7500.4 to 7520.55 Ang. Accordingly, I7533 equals 1.03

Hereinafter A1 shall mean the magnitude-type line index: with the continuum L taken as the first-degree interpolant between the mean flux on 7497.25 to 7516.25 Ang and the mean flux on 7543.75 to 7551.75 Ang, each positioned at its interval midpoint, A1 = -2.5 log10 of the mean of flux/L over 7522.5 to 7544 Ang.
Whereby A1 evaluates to -0.01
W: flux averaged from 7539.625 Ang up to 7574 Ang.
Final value 8.26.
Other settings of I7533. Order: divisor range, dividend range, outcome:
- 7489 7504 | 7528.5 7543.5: 1.03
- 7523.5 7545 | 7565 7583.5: 1.02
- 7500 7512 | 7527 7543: 1.04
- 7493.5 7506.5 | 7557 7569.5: 1.05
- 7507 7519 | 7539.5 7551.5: 1.02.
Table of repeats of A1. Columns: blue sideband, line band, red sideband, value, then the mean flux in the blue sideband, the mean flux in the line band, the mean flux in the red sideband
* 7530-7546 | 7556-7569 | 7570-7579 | 0.004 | 8.19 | 8.29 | 8.39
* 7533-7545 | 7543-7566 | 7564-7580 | 0.002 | 8.24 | 8.25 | 8.29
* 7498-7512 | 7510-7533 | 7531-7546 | -0.011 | 7.97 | 8.17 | 8.21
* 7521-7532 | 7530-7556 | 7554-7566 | 0.005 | 8.15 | 8.19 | 8.31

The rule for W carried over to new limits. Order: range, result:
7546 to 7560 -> 8.24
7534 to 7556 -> 8.22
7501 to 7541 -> 8.17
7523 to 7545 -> 8.2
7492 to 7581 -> 8.2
